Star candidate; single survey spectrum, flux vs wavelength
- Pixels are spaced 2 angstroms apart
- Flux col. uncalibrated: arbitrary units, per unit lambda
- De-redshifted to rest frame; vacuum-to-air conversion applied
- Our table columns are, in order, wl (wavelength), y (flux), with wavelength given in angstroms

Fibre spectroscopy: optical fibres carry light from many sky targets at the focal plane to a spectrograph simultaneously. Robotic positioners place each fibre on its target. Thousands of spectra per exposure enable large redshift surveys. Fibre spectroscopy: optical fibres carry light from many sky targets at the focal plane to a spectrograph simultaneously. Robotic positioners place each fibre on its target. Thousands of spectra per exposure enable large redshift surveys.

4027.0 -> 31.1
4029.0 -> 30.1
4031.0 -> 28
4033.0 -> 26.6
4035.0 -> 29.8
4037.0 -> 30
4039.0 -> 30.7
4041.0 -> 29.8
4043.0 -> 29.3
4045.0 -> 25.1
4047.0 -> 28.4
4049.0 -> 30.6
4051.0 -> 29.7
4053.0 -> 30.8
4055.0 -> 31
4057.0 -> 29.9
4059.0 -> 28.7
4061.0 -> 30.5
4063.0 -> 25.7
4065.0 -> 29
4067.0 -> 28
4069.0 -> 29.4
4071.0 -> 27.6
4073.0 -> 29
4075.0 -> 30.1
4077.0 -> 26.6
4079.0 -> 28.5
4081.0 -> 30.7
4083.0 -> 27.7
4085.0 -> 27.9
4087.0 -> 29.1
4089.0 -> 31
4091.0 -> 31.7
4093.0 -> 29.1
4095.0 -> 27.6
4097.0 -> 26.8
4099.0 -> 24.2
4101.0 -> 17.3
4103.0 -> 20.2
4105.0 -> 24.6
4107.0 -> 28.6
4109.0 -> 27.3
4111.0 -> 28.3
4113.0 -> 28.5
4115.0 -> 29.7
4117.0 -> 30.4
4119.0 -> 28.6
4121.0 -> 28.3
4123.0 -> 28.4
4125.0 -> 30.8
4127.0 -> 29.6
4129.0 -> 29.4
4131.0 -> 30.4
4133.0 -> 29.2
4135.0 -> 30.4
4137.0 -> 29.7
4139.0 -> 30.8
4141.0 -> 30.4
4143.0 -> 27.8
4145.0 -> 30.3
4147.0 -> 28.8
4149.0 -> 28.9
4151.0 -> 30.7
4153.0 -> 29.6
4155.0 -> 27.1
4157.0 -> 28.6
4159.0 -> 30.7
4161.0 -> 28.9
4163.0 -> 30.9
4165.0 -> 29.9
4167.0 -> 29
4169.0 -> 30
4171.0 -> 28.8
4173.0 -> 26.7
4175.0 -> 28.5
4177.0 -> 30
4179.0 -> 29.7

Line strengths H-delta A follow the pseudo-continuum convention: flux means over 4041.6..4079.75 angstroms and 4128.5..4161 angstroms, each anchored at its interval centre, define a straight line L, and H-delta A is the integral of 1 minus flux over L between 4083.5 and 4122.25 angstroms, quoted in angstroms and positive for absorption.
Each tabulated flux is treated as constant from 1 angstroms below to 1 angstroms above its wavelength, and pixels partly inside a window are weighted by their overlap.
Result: 2.5 angstroms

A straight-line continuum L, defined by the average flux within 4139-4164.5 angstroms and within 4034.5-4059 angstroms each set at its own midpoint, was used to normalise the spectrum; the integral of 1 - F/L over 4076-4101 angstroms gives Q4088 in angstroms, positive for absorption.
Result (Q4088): 1.31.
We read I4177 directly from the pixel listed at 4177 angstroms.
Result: 30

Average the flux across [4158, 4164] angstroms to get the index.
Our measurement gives 30.2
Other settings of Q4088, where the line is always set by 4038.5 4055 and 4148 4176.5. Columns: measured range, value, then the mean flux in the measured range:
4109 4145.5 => -0.2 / 29.4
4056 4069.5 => 0.3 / 28.7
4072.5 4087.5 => 0.3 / 28.7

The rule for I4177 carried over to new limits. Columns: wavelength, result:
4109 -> 27.3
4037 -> 30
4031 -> 28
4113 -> 28.5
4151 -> 30.7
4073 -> 29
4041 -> 29.8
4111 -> 28.3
